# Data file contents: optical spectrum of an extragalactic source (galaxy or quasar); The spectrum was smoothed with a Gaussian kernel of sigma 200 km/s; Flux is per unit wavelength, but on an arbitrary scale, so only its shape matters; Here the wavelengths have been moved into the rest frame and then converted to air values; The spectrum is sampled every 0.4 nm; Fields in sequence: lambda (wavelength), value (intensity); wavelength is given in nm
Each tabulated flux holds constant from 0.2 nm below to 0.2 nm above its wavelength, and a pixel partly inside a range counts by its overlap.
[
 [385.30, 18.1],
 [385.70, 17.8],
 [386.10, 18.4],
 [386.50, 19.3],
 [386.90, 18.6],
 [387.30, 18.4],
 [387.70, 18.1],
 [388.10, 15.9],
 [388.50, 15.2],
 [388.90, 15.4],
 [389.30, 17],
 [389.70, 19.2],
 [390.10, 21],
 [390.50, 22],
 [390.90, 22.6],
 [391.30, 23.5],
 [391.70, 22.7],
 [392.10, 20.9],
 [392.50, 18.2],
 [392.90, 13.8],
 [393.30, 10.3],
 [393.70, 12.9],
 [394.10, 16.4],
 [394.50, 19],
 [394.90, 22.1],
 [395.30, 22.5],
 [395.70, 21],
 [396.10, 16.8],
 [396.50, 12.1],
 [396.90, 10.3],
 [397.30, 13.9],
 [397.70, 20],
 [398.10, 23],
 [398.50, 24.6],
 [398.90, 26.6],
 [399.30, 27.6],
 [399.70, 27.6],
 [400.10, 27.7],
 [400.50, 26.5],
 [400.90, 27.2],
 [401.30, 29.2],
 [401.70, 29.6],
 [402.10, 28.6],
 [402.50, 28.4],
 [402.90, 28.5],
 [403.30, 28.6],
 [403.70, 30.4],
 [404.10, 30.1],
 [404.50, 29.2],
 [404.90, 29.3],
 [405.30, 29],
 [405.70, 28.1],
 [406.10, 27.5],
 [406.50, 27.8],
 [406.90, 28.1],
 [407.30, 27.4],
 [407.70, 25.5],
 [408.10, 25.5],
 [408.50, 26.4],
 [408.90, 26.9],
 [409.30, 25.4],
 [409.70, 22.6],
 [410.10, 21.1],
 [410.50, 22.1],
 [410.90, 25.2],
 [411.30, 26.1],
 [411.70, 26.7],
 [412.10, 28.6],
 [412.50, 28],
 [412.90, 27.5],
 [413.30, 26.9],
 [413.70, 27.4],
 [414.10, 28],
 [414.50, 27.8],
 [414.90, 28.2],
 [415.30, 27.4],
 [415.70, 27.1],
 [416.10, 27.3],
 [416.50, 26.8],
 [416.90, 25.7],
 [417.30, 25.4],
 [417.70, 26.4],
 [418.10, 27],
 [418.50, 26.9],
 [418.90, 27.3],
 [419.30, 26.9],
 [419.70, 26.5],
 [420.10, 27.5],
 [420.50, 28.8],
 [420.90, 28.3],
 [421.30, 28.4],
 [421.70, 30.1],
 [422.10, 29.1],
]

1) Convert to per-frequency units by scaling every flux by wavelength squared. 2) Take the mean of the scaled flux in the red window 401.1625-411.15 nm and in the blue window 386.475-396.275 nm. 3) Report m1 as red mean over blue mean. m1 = 1.58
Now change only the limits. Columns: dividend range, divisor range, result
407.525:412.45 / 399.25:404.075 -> 0.93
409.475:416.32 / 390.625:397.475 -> 1.64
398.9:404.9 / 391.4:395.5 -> 1.65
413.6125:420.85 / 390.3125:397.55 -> 1.71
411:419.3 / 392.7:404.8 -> 1.28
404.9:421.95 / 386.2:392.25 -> 1.57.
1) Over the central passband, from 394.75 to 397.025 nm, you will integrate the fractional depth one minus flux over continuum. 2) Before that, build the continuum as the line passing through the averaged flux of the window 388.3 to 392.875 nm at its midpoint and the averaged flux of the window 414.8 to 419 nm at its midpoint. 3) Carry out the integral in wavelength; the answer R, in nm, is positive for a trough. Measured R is 0.37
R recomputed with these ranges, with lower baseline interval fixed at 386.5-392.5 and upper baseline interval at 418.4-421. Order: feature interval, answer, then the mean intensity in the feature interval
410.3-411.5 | 0.03 nm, 24.5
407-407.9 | -0.09 nm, 26.6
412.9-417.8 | -0.15 nm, 27.1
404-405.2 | -0.31 nm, 29.4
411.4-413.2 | -0.15 nm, 27.6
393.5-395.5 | 0.20 nm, 18.6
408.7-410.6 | 0.08 nm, 23.7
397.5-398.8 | -0.07 nm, 22.8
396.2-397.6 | 0.55 nm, 13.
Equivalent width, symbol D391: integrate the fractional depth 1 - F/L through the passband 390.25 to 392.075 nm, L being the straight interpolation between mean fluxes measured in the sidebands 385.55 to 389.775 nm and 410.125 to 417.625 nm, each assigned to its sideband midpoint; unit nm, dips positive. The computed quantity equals -0.36 nm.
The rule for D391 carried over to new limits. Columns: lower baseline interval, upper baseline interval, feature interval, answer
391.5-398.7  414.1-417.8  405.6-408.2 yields -0.472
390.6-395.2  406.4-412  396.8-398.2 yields 0.255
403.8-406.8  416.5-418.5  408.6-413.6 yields 0.347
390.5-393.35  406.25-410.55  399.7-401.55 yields -0.410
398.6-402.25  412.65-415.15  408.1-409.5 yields 0.078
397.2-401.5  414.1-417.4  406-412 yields 0.145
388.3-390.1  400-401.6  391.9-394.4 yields 0.621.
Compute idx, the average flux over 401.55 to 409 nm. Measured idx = 28.2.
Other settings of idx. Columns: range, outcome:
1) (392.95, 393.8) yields 11.8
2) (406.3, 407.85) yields 27.3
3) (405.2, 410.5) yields 26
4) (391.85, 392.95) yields 18.4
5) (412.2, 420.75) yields 27.2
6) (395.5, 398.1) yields 16.2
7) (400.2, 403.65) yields 28.4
